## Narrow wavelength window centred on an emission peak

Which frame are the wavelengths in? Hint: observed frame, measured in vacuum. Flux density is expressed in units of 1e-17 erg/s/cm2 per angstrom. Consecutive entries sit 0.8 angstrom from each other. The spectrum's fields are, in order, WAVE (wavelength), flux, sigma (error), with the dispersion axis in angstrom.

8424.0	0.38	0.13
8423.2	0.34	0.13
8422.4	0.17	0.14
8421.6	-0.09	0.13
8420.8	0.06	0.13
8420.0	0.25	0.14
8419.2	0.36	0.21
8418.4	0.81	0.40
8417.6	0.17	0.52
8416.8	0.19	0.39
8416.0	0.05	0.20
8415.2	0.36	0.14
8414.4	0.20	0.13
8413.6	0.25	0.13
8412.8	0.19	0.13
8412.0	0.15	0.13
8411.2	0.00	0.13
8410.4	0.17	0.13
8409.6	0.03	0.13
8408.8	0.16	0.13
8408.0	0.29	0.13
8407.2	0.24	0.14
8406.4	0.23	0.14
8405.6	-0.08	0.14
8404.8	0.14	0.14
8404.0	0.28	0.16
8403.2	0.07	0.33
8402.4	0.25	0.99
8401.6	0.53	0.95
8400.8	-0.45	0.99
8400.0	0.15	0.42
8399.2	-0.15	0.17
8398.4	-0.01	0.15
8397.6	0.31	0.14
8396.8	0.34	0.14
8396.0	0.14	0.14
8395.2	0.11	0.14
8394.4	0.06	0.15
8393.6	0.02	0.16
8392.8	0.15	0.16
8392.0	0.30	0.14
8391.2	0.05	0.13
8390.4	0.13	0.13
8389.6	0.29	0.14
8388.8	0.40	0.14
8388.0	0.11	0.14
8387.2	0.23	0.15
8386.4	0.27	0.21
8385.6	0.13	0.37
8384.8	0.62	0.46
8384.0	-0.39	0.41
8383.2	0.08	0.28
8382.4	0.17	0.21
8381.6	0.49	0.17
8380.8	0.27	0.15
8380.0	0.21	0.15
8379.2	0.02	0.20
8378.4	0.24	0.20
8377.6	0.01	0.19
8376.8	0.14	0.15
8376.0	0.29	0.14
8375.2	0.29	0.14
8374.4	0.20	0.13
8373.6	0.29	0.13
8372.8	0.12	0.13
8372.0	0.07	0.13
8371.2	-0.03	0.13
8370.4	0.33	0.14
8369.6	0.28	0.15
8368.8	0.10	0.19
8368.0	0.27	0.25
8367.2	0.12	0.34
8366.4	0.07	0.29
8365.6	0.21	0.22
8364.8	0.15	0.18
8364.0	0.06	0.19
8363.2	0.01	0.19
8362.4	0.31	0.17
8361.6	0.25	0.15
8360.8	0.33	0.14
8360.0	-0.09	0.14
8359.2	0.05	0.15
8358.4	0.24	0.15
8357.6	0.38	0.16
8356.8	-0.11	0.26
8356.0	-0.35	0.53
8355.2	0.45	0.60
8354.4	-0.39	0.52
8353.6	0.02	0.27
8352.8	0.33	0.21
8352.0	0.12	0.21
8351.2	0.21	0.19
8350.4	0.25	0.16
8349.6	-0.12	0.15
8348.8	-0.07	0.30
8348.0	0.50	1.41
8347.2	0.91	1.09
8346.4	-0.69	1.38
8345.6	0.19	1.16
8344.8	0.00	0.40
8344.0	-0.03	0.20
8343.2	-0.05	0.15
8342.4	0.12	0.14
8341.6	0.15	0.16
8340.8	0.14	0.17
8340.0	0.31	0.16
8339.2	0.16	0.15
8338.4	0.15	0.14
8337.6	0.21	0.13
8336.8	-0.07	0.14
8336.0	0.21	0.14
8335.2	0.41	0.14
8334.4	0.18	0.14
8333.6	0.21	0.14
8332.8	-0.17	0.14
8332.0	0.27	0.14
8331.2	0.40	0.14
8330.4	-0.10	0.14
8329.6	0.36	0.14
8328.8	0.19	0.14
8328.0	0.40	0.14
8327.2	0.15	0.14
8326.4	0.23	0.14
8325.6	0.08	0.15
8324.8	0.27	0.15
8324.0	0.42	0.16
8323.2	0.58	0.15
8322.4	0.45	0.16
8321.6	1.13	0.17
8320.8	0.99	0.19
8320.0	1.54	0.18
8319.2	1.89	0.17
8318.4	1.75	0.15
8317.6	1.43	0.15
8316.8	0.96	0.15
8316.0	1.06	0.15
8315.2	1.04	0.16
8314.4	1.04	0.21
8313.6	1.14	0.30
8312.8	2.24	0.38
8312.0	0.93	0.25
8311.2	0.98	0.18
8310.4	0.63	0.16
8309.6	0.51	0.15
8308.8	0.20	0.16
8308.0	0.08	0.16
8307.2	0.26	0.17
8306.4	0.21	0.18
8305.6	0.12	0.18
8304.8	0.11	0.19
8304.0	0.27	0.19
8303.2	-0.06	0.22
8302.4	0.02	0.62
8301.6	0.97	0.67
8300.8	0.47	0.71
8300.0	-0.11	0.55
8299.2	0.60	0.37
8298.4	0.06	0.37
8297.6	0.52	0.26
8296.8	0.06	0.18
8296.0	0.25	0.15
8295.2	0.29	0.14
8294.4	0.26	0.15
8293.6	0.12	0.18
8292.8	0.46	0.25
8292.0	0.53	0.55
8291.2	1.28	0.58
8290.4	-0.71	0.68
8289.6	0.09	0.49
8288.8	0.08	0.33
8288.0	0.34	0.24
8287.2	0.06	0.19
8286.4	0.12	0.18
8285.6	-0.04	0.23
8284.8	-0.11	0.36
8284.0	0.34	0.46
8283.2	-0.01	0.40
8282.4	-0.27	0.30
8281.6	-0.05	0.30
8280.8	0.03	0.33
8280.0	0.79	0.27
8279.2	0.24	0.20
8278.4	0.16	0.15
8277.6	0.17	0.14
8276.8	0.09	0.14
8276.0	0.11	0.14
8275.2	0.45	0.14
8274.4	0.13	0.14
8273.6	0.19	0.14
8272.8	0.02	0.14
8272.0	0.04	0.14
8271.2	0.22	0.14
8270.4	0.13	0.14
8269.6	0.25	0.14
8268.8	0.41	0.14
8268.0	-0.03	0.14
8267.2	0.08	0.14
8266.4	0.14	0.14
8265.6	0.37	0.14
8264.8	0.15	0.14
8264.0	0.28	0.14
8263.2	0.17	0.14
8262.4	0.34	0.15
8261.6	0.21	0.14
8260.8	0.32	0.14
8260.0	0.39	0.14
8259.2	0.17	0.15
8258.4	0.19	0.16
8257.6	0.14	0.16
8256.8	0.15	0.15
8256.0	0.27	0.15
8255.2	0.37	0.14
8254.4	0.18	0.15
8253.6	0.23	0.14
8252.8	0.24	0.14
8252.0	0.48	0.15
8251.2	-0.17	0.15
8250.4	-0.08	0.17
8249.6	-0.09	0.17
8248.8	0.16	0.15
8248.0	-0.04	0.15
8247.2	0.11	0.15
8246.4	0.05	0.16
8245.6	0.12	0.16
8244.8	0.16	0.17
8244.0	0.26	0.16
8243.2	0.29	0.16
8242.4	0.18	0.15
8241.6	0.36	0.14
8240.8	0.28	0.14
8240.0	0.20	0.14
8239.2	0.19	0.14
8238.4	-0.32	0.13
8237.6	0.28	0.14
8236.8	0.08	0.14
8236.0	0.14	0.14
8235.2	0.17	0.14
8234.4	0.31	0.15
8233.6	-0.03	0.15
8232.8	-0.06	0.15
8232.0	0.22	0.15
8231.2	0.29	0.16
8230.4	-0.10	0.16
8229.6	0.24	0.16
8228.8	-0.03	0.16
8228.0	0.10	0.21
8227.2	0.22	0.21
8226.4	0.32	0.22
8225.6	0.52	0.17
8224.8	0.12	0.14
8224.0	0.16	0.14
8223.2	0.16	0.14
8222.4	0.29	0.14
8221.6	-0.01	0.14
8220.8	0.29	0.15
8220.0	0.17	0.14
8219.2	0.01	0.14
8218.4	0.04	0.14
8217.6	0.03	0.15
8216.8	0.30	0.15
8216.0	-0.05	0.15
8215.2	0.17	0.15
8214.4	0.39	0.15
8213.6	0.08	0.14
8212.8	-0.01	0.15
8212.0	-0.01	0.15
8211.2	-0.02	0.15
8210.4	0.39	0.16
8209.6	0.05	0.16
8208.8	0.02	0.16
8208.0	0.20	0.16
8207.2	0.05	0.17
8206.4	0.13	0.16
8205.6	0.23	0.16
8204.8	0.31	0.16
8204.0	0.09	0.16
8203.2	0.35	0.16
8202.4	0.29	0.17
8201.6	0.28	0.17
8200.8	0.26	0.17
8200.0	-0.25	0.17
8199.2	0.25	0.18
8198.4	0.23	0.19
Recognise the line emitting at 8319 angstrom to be [O II]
